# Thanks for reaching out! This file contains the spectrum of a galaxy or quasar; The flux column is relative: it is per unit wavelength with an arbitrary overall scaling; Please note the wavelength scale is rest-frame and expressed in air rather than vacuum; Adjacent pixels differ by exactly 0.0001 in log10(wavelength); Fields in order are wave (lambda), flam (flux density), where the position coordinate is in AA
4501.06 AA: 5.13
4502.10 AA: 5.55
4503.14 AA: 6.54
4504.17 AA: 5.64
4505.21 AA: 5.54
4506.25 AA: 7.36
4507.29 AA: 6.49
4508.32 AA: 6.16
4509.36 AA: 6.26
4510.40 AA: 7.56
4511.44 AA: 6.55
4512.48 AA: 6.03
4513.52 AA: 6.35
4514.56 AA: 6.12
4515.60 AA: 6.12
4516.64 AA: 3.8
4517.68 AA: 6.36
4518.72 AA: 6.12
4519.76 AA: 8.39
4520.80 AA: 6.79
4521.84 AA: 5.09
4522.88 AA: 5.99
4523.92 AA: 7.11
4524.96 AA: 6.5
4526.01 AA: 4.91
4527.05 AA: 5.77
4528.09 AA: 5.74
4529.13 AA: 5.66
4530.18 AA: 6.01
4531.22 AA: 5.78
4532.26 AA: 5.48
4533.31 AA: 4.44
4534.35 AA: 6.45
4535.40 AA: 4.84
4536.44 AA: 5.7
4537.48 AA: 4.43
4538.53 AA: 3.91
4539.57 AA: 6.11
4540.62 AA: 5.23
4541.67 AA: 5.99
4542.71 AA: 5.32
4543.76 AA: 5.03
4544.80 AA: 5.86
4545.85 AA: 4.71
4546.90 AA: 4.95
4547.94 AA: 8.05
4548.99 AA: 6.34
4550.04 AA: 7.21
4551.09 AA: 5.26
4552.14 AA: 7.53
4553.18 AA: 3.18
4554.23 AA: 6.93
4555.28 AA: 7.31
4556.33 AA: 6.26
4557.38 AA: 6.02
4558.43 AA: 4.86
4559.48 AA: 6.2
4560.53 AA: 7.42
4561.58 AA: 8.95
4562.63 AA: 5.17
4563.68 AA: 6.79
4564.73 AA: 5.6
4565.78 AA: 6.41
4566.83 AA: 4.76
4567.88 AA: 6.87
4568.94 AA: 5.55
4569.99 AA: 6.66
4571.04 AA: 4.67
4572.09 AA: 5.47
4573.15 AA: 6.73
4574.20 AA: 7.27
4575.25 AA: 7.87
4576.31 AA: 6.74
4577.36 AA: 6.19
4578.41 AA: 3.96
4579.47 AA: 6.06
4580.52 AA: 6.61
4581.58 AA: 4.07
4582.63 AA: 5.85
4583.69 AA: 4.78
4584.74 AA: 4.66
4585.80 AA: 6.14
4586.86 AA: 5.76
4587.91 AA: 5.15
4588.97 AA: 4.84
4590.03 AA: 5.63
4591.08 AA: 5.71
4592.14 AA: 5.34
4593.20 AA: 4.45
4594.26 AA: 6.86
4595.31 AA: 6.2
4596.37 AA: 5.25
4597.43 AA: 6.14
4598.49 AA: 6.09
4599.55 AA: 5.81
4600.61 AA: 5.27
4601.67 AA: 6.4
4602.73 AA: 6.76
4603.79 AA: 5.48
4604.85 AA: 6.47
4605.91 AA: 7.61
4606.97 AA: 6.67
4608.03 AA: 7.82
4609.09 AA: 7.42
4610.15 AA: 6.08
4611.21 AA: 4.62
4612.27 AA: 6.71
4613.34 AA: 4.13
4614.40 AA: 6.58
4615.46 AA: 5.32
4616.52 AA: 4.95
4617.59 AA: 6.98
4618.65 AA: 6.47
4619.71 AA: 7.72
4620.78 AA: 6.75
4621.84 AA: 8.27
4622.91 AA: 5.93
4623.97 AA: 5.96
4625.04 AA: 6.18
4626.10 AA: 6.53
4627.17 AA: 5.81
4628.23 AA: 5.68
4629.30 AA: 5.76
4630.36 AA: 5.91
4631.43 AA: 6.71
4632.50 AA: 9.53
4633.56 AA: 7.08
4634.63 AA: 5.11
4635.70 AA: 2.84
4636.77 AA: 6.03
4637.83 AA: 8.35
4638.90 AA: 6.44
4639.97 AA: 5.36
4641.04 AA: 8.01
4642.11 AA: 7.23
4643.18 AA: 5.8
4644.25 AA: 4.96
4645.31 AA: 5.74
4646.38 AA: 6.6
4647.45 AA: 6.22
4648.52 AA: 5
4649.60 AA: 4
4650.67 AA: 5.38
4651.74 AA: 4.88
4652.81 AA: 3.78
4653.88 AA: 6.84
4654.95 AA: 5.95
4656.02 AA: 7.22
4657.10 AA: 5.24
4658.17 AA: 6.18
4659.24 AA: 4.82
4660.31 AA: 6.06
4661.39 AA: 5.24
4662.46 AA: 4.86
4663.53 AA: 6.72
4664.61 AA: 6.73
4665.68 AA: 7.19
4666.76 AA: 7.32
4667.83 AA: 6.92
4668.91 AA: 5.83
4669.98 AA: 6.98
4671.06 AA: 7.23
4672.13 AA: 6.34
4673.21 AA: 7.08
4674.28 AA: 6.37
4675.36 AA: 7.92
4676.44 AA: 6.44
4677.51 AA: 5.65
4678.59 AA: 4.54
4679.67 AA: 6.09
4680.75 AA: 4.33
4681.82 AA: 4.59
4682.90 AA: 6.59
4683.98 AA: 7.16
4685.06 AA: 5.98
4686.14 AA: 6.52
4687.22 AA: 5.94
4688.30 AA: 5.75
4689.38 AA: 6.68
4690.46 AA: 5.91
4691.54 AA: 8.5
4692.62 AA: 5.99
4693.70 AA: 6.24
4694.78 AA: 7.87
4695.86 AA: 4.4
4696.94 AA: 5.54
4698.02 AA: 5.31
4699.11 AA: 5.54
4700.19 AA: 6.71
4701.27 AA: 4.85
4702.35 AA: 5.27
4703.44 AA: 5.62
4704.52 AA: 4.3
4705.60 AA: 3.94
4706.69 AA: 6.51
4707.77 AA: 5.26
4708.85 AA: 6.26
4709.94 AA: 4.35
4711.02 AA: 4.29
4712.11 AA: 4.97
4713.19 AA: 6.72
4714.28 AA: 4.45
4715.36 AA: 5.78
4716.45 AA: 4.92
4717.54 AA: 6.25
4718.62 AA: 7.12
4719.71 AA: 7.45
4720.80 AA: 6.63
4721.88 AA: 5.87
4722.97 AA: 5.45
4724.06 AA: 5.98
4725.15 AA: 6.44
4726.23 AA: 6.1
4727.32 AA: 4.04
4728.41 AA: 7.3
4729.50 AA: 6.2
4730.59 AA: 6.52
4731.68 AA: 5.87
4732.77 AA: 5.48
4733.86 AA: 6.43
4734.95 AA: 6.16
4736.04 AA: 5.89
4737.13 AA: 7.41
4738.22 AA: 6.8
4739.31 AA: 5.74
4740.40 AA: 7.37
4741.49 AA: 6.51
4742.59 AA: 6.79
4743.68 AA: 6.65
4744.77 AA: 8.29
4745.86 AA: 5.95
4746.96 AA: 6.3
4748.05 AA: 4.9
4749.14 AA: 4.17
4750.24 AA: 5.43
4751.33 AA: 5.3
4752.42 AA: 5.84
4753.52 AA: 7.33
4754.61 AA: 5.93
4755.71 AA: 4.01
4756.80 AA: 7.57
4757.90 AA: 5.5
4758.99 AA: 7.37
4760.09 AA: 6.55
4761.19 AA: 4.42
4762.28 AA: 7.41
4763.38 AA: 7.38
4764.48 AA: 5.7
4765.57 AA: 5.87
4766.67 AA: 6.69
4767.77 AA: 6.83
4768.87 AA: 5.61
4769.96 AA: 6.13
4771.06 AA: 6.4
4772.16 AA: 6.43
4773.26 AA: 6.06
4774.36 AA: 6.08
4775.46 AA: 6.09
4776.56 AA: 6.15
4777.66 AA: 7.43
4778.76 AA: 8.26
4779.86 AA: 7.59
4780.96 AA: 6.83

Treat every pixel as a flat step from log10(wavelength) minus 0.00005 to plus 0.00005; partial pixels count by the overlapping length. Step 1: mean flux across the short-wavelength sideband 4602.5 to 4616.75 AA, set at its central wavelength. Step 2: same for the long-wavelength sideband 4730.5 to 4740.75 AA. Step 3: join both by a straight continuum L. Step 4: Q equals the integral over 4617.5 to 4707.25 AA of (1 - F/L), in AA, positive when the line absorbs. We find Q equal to 2.3 AA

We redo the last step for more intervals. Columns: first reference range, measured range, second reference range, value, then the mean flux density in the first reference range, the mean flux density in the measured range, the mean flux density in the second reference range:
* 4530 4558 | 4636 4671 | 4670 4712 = -1.2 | 5.71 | 6.05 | 5.89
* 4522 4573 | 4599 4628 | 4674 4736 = -2.2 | 5.86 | 6.32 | 5.88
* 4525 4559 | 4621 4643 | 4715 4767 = -1.9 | 5.68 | 6.43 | 6.19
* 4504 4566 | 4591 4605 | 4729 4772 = 0.5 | 6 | 5.86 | 6.23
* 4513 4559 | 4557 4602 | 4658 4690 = 0.4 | 5.82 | 5.89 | 6.2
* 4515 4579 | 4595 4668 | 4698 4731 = -4.0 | 5.95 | 6.14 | 5.69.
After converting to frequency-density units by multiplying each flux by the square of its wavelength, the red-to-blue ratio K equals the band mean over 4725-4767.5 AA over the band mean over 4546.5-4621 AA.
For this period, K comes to 1.1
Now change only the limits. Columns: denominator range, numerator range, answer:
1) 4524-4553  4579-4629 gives 1.09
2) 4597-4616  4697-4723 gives 0.94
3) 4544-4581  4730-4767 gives 1.09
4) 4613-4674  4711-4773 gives 1.04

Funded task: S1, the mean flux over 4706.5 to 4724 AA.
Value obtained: 5.76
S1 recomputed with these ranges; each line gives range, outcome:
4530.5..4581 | 5.94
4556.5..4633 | 6.11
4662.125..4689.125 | 6.3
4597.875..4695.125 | 6.21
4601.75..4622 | 6.43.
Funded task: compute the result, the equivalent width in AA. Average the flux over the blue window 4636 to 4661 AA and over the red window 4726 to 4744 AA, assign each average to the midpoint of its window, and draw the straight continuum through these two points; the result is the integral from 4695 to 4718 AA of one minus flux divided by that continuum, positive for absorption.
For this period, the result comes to 3.1 AA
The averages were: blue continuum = 5.88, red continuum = 6.31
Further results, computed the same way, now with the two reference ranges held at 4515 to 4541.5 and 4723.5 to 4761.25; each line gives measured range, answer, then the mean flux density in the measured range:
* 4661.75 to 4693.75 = -1.7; 6.34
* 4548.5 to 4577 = -2.5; 6.3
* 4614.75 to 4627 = -1.1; 6.44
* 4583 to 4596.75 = 0.9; 5.45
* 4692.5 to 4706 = 1.2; 5.51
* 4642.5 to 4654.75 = 1.1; 5.42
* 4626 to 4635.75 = -0.5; 6.24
